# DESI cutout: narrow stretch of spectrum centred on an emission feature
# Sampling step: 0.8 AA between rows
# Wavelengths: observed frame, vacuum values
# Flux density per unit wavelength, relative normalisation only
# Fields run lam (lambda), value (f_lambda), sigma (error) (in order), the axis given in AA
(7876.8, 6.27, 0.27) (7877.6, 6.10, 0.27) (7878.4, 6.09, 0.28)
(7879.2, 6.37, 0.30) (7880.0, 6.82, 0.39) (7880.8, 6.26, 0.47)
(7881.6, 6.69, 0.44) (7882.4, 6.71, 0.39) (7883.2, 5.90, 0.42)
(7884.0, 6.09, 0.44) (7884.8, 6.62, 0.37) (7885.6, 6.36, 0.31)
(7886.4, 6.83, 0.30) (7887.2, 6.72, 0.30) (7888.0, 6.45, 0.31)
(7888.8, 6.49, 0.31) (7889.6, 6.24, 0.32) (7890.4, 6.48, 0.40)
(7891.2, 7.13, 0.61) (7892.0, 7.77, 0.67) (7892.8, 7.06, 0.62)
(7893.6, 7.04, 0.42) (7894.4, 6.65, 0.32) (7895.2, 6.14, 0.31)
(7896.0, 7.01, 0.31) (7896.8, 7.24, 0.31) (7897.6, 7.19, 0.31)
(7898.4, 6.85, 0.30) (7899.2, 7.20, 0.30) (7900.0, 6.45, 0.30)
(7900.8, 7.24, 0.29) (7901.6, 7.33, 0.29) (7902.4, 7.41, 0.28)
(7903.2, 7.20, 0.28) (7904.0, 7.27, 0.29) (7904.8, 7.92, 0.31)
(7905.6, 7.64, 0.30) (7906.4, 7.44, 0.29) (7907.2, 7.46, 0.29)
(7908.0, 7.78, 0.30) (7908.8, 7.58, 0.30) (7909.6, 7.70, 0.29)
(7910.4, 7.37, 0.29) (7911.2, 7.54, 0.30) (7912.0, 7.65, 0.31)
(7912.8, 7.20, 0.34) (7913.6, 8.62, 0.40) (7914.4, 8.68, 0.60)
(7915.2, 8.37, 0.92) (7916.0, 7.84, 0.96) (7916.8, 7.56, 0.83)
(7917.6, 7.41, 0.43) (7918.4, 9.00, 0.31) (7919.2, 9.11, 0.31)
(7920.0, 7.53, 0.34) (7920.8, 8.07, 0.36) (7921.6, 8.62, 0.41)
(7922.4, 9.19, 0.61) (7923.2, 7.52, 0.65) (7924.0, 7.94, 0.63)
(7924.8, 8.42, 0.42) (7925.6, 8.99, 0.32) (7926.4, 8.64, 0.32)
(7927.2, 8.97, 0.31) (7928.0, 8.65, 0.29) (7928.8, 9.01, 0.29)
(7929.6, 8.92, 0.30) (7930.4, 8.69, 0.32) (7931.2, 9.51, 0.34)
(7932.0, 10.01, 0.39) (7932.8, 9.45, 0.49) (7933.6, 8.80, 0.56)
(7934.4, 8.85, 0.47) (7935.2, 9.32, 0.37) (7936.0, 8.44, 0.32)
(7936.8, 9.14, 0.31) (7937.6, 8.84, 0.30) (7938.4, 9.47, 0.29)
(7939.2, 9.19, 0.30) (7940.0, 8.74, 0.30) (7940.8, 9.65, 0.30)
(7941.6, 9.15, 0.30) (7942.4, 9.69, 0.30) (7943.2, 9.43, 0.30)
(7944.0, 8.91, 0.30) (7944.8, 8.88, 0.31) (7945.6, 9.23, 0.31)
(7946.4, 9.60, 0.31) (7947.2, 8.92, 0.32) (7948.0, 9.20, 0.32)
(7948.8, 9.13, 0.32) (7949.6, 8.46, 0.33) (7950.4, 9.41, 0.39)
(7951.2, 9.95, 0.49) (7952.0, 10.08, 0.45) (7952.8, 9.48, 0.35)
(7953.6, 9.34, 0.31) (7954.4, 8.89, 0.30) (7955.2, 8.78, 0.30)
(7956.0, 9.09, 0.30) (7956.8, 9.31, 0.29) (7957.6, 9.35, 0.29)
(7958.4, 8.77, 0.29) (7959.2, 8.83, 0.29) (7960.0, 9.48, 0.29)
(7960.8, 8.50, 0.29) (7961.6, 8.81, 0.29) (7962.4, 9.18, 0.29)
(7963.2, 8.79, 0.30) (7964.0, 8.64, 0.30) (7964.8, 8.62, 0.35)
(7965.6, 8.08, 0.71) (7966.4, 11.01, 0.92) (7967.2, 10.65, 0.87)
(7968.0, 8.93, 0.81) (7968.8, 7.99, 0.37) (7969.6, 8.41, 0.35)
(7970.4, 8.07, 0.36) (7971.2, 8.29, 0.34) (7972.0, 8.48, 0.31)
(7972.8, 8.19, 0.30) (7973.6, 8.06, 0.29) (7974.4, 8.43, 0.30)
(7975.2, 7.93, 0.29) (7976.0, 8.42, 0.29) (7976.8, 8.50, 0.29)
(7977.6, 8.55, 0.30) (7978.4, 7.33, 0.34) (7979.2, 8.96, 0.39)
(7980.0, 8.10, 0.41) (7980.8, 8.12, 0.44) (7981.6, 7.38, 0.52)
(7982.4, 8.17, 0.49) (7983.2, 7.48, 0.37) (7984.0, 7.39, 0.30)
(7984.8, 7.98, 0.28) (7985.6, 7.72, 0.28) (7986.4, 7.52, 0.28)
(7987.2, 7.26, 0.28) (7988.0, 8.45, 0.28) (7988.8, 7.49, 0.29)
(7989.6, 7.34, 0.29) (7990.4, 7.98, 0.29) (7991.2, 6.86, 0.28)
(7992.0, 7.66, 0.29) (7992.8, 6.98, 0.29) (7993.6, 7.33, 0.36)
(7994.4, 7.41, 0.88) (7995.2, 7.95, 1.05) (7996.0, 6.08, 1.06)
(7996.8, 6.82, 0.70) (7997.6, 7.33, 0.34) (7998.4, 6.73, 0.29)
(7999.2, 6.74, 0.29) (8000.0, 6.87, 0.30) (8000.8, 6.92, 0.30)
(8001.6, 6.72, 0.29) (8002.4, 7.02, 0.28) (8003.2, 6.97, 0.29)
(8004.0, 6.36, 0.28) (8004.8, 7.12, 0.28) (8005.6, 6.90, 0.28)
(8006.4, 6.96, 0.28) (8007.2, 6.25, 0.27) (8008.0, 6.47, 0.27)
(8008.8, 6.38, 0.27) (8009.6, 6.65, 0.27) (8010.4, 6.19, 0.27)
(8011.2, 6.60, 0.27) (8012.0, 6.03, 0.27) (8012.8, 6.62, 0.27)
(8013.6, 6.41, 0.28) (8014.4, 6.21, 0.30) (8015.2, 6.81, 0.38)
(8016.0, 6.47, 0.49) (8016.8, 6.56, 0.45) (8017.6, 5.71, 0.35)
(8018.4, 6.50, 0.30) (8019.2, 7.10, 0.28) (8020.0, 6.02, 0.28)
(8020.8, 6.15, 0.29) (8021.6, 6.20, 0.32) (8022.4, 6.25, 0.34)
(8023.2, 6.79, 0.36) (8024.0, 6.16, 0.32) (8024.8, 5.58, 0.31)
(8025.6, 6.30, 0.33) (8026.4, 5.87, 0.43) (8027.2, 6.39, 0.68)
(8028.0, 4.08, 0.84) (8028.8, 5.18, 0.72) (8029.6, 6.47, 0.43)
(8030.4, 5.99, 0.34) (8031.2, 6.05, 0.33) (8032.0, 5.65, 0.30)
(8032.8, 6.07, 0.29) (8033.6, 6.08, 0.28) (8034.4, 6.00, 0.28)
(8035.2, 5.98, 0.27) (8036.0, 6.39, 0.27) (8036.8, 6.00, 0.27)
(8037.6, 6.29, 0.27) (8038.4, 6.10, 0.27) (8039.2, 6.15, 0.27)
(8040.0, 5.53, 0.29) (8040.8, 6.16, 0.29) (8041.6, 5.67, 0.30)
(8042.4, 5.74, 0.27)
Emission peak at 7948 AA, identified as Mg II 2798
